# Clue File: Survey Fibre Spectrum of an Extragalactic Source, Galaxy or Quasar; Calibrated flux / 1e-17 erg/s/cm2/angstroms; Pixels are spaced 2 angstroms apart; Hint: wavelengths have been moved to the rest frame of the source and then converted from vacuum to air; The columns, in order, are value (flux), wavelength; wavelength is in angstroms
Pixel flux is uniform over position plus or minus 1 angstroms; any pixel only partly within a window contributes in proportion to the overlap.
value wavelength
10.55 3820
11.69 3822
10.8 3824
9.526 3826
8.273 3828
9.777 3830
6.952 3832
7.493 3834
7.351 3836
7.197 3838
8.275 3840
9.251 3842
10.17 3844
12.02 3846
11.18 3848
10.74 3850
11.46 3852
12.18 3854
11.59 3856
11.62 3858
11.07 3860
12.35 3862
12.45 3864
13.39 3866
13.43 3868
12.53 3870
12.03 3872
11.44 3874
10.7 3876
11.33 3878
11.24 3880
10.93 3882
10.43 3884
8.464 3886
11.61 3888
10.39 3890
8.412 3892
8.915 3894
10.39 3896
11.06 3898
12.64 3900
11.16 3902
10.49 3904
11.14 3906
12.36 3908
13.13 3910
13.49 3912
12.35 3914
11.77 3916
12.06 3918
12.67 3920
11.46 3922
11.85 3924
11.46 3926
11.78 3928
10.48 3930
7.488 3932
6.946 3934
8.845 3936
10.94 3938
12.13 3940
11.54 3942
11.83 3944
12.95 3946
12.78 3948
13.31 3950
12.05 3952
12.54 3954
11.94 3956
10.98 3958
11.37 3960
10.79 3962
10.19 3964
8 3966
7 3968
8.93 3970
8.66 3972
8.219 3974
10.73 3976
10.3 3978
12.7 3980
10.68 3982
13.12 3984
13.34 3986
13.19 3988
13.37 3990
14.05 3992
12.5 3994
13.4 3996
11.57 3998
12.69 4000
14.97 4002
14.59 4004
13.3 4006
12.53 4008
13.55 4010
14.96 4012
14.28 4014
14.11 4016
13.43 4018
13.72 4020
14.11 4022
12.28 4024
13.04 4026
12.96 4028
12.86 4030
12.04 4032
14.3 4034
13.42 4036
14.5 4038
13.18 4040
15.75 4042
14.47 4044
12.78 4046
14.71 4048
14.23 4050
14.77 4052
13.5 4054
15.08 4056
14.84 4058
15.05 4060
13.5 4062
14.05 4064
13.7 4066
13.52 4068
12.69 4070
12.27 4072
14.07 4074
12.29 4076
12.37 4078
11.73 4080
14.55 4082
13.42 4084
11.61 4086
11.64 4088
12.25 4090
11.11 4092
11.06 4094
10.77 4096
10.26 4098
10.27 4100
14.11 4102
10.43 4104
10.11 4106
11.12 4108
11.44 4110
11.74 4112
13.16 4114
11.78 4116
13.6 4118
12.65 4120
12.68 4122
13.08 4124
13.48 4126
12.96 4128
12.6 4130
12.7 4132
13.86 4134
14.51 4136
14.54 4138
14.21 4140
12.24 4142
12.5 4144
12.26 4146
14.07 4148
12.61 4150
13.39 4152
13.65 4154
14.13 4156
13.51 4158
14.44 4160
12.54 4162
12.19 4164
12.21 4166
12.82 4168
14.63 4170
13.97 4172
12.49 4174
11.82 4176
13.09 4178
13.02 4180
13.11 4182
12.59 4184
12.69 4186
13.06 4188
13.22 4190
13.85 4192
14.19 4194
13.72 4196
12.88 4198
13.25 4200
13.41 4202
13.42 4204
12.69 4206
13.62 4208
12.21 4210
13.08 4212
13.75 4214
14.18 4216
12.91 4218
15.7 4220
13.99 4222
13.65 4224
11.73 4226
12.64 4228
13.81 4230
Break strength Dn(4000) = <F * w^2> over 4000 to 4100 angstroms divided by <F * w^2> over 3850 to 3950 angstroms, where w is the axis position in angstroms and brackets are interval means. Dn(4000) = 1.26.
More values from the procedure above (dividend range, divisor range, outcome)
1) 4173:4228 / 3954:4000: 1.32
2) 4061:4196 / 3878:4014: 1.22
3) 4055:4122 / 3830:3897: 1.32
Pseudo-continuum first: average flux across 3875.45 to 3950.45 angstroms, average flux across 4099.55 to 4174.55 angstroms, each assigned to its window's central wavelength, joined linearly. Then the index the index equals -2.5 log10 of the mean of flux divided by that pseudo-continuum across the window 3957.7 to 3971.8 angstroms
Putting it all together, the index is 0.21 mag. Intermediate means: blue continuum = 11.1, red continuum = 12.9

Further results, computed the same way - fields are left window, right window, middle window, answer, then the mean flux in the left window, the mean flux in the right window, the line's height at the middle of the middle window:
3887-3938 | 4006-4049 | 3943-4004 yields 0.07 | 11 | 13.7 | 12.4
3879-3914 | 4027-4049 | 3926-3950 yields 0.09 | 11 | 13.7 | 11.8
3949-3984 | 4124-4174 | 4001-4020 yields -0.24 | 10.6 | 13.3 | 11.2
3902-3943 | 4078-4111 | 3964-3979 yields 0.26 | 11.2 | 11.6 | 11.3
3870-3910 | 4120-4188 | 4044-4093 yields -0.08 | 10.9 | 13.2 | 12.4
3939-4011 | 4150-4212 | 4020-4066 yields -0.13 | 11.8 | 13.2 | 12.3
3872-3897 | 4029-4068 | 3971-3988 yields 0.13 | 10.4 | 14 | 12.5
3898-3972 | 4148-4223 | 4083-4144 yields 0.03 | 11.2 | 13.3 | 12.7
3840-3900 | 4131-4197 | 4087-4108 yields 0.14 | 11.1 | 13.3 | 12.8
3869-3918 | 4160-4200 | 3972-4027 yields -0.08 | 11.2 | 13.1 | 11.9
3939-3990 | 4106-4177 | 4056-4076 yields -0.13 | 11.2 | 13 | 12.2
